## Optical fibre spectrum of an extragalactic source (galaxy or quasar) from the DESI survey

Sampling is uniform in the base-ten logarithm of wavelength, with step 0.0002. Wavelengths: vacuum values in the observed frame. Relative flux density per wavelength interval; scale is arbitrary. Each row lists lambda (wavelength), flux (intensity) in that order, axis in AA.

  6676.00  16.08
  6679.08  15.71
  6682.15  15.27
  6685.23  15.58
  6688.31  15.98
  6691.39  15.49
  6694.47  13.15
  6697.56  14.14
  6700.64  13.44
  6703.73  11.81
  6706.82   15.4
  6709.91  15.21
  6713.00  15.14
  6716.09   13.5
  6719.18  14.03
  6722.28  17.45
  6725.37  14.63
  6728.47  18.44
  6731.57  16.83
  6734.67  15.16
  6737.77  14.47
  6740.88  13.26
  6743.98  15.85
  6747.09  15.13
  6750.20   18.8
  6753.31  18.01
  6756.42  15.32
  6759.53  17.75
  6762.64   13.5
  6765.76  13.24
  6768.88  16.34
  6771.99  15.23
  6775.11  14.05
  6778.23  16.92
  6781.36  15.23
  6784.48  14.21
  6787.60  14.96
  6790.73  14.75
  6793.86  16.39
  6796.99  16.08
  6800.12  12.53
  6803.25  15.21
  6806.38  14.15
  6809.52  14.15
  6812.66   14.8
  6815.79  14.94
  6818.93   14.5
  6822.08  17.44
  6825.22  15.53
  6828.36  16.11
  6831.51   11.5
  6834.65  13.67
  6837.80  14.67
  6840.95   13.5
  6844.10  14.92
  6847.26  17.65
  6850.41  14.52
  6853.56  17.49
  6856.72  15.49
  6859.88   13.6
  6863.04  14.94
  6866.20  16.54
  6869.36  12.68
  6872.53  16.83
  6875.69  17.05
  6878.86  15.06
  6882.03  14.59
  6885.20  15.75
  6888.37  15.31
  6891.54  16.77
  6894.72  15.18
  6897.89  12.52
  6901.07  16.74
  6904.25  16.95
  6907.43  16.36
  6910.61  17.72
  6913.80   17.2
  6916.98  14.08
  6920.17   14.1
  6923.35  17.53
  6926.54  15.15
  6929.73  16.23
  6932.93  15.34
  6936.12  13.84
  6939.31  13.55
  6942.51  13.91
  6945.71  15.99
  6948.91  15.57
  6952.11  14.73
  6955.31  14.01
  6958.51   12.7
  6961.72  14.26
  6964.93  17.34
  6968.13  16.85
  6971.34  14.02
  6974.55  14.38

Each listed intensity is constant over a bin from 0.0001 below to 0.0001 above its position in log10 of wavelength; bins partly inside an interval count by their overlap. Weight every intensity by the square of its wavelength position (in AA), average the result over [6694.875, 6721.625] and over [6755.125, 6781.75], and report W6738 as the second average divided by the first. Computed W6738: 1.1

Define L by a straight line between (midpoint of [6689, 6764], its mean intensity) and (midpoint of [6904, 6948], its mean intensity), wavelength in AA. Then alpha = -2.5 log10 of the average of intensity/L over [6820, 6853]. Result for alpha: 0.03 mag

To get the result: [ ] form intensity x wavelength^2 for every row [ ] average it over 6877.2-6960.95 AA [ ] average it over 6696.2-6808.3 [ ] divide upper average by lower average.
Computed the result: 1.05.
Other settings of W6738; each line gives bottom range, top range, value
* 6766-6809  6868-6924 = 1.08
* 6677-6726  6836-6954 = 1.10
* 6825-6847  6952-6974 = 1.07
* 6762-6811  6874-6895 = 1.09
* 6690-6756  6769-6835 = 1.00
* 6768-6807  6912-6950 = 1.05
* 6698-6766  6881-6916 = 1.09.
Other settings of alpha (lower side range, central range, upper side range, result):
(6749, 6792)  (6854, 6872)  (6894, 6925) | 0.06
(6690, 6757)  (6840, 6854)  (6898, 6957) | -0.02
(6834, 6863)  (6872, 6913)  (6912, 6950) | -0.05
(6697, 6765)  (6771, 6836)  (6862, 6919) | 0.04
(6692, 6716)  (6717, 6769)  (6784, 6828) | -0.09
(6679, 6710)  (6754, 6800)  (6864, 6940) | -0.02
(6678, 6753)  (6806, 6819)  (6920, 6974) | 0.04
